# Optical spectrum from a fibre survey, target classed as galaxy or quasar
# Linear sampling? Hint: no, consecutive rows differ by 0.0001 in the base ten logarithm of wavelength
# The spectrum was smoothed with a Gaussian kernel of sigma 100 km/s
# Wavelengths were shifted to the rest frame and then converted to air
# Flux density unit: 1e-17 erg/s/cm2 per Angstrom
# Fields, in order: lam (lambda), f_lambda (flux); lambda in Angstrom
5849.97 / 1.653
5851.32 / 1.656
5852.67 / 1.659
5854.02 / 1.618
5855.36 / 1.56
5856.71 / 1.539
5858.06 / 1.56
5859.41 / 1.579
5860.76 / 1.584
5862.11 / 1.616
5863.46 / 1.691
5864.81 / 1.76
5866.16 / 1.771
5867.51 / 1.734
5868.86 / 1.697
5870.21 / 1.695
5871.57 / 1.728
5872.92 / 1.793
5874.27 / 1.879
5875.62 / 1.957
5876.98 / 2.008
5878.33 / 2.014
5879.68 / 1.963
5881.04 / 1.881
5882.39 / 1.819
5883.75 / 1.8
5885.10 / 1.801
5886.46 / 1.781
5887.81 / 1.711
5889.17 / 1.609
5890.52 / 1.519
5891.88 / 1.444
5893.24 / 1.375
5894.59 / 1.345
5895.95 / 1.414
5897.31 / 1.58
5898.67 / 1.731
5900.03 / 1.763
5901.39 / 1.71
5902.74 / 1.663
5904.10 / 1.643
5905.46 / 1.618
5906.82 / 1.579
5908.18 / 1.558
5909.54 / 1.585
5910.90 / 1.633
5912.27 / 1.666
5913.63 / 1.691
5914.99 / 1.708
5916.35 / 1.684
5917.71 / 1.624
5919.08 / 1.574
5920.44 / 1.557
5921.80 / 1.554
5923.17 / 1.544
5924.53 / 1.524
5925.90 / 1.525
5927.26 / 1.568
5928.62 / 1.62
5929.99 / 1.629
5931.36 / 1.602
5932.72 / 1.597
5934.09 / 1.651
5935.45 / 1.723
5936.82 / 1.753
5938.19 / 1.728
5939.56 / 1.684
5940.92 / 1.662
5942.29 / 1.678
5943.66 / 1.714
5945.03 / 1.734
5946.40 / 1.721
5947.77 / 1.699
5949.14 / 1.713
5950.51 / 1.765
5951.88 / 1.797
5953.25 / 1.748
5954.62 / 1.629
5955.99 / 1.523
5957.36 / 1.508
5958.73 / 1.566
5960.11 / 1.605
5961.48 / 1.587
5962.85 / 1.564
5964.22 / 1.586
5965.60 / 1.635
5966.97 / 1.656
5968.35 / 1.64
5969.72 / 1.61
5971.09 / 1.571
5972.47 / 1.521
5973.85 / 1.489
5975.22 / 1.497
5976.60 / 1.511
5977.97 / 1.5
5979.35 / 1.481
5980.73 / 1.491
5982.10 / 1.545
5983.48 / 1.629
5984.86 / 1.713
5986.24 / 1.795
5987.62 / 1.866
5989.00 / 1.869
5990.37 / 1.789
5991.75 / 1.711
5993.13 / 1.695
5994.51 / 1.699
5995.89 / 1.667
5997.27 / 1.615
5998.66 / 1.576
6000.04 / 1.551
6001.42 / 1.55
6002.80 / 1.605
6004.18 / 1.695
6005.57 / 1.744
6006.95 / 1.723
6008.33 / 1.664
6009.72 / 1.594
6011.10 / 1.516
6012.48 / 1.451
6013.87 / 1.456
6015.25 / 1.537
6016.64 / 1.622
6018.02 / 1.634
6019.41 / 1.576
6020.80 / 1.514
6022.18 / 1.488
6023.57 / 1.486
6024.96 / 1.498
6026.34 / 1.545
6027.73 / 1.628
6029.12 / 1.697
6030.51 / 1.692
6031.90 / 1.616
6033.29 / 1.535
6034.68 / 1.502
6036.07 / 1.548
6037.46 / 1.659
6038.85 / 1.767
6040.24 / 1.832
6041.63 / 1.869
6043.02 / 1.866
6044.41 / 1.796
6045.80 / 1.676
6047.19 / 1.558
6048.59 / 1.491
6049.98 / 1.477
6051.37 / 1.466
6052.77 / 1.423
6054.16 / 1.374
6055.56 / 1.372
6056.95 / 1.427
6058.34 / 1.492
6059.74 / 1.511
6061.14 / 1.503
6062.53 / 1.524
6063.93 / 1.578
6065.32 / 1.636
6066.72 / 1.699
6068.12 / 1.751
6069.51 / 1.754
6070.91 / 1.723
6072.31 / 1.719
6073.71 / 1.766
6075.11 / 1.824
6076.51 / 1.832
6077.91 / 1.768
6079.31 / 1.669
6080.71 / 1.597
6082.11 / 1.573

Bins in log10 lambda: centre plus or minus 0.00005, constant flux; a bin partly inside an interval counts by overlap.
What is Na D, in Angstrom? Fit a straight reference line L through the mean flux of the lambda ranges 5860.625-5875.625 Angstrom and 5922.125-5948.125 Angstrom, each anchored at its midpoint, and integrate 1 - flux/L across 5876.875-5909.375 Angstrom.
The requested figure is 0.62 Angstrom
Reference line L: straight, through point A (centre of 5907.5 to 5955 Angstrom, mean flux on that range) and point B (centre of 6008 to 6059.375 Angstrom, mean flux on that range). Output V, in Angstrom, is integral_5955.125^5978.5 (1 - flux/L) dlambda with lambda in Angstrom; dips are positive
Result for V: 0.9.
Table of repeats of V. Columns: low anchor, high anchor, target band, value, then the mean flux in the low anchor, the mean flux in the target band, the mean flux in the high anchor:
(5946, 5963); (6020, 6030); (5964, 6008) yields -0.7 Angstrom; 1.65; 1.63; 1.55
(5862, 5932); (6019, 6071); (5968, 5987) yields 0.7 Angstrom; 1.67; 1.57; 1.59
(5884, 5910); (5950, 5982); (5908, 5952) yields -1.5 Angstrom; 1.61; 1.65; 1.58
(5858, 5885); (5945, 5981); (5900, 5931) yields 1.5 Angstrom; 1.78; 1.61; 1.6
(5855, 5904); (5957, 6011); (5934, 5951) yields -0.6 Angstrom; 1.7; 1.71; 1.62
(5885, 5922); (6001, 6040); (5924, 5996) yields -1.8 Angstrom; 1.61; 1.64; 1.59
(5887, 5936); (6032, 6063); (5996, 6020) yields -0.2 Angstrom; 1.6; 1.6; 1.58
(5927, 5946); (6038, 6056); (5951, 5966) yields 0.4 Angstrom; 1.67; 1.62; 1.62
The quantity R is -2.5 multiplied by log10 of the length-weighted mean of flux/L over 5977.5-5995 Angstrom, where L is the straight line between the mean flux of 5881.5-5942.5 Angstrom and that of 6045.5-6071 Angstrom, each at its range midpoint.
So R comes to -0.06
